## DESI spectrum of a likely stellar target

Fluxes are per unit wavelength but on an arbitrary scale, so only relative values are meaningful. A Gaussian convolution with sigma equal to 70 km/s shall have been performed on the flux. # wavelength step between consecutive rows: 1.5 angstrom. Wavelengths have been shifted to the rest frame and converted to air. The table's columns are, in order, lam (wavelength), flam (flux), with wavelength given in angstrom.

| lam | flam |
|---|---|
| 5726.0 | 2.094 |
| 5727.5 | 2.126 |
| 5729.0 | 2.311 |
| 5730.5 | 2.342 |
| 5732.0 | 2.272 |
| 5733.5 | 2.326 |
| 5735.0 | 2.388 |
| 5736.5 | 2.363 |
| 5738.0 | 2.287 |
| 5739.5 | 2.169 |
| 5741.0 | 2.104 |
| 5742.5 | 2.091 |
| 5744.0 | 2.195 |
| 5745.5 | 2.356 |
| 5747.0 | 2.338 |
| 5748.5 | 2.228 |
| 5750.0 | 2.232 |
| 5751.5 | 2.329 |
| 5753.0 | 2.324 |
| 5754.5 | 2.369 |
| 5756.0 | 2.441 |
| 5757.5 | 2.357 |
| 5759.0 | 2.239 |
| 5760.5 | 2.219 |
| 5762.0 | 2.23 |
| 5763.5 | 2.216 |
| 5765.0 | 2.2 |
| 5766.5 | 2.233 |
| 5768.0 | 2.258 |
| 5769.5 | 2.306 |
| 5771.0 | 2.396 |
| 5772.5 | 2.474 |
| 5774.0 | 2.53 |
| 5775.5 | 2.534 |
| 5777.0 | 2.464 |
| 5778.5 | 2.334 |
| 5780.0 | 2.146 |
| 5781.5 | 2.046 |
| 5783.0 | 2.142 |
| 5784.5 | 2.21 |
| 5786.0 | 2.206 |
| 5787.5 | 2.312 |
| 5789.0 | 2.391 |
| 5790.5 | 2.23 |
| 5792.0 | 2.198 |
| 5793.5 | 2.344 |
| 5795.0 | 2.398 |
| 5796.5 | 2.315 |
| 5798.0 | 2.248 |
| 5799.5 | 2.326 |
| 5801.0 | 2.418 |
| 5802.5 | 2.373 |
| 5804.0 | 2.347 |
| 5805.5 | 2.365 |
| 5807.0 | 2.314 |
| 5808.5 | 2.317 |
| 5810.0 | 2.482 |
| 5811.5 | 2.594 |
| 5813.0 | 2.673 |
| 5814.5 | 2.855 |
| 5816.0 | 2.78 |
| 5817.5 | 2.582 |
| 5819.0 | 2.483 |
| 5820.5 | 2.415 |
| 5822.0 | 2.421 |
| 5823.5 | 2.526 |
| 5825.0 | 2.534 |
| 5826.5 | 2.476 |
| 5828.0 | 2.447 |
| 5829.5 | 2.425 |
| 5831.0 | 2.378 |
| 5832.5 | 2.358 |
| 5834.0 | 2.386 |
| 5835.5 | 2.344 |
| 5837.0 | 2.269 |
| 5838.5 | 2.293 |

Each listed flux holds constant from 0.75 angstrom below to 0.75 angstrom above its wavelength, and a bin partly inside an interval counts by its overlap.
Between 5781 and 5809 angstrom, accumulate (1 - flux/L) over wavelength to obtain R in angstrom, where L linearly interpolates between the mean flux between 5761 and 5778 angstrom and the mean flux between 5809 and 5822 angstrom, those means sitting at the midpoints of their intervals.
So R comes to 2.2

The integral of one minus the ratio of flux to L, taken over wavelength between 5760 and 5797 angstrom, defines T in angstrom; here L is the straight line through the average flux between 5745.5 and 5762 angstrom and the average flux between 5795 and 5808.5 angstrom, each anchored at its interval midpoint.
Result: 0.5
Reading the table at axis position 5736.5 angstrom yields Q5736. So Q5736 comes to 2.363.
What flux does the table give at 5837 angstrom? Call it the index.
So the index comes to 2.269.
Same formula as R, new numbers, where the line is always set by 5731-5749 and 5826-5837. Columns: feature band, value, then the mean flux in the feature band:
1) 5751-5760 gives -0.2 angstrom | 2.34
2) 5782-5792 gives 0.4 angstrom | 2.24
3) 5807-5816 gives -0.8 angstrom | 2.58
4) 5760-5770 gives 0.3 angstrom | 2.24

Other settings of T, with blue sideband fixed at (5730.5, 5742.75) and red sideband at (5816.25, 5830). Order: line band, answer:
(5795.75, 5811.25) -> 0.5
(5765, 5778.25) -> -0.2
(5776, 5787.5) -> 0.7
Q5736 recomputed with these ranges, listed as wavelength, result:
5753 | 2.324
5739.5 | 2.169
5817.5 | 2.582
